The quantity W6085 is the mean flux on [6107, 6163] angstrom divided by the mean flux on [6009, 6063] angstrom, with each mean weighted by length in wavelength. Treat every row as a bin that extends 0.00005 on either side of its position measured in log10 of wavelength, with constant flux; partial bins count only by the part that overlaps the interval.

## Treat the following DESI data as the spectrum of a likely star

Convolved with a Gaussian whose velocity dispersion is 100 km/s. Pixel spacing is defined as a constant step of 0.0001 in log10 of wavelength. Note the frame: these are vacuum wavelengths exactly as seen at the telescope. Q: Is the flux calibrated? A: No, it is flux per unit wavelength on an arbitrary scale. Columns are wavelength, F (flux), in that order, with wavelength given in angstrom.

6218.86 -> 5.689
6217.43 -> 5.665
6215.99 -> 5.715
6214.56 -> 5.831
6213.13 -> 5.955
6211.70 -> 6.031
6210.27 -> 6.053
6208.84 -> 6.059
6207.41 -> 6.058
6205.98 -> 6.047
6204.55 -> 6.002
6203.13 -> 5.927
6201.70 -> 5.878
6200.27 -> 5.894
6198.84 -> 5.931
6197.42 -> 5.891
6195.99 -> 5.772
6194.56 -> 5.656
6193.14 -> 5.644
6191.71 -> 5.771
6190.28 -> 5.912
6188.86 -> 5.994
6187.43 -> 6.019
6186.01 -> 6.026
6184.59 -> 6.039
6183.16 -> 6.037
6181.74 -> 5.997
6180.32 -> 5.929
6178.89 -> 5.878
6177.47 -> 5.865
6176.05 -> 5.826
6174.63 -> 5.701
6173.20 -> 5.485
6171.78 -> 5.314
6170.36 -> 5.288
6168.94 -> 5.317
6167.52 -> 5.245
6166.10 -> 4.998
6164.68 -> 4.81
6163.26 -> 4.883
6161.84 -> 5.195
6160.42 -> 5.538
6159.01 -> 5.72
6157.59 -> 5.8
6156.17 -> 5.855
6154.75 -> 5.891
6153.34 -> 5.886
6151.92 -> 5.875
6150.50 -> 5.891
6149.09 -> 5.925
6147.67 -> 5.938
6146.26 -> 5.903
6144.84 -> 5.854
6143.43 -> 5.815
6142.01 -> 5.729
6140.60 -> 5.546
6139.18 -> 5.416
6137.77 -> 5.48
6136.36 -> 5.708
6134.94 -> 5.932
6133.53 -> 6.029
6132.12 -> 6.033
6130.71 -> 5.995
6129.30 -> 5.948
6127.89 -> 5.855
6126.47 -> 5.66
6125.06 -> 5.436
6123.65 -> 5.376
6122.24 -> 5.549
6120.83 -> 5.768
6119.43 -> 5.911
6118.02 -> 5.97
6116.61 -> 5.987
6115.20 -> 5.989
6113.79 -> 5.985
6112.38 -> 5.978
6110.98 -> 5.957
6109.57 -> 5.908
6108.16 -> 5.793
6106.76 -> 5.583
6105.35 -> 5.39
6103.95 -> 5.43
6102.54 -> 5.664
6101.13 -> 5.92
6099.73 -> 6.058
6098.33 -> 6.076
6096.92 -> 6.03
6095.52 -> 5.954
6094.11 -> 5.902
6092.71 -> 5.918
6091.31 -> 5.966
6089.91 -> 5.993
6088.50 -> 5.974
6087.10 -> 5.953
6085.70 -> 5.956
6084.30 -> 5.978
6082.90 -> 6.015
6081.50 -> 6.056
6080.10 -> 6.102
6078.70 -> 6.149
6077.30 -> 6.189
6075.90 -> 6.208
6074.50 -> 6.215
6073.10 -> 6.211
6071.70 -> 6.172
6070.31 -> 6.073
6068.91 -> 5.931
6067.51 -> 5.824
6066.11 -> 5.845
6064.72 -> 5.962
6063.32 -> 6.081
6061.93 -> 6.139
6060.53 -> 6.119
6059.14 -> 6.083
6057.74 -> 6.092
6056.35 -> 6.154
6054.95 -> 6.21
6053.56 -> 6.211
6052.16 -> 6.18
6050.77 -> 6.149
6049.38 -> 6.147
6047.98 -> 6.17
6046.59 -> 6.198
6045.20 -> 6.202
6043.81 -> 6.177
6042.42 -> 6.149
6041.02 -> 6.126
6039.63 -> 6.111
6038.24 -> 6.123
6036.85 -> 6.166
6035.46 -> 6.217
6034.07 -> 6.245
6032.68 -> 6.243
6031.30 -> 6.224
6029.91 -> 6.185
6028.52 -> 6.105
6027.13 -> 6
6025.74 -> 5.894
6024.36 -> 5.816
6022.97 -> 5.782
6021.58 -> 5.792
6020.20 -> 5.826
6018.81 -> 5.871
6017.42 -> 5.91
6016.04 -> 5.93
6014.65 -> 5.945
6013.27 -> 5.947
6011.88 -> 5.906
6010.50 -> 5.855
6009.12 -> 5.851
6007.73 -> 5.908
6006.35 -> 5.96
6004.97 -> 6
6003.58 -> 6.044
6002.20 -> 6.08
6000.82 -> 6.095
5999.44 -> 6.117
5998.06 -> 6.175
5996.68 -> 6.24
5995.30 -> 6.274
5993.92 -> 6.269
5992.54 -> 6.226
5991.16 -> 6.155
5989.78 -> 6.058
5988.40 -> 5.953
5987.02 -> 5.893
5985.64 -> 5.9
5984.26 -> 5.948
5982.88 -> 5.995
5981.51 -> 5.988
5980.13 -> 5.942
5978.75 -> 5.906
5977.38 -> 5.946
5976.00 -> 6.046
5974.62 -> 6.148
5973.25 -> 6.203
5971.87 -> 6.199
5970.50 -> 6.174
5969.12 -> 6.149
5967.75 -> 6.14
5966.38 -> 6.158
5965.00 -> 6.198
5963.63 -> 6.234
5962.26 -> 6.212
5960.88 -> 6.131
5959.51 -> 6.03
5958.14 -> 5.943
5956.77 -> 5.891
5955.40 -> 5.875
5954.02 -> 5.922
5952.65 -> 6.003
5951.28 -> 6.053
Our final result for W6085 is 0.95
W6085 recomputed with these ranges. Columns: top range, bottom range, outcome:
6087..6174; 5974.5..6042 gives 0.95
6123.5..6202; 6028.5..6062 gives 0.93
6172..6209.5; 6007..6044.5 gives 0.98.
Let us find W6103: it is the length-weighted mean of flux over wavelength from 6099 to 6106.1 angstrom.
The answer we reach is 5.69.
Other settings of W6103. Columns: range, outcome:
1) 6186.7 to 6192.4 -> 5.93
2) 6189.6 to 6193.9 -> 5.77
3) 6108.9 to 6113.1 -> 5.95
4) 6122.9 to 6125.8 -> 5.41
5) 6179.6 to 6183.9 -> 5.98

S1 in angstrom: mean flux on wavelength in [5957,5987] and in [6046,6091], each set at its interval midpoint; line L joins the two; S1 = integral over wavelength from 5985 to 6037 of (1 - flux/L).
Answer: 0.42 angstrom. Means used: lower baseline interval 6.07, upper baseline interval 6.08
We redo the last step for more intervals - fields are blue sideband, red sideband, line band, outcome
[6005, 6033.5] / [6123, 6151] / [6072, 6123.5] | -0.9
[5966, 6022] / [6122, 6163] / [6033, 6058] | -1.0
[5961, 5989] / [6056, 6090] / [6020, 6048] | -0.1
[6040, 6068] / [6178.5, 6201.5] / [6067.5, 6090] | 0.0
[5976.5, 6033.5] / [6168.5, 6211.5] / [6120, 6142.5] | 0.7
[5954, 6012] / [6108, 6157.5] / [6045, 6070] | -0.6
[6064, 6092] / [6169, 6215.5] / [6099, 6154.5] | 1.5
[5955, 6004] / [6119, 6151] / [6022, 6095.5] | -1.9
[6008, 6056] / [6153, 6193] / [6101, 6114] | 0.2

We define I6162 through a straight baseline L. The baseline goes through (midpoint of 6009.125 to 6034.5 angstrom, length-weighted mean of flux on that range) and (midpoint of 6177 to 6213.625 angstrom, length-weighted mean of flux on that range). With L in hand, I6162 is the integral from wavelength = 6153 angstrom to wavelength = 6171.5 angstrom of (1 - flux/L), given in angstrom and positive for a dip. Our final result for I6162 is 1.7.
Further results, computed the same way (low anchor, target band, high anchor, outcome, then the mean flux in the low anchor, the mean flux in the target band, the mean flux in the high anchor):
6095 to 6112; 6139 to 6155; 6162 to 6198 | -0.3 angstrom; 5.82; 5.82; 5.64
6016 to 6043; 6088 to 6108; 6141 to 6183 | 0.0 angstrom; 6.04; 5.84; 5.64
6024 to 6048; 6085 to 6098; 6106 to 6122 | 0.0 angstrom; 6.14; 5.96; 5.88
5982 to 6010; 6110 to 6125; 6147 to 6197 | -0.1 angstrom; 6.06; 5.83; 5.68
